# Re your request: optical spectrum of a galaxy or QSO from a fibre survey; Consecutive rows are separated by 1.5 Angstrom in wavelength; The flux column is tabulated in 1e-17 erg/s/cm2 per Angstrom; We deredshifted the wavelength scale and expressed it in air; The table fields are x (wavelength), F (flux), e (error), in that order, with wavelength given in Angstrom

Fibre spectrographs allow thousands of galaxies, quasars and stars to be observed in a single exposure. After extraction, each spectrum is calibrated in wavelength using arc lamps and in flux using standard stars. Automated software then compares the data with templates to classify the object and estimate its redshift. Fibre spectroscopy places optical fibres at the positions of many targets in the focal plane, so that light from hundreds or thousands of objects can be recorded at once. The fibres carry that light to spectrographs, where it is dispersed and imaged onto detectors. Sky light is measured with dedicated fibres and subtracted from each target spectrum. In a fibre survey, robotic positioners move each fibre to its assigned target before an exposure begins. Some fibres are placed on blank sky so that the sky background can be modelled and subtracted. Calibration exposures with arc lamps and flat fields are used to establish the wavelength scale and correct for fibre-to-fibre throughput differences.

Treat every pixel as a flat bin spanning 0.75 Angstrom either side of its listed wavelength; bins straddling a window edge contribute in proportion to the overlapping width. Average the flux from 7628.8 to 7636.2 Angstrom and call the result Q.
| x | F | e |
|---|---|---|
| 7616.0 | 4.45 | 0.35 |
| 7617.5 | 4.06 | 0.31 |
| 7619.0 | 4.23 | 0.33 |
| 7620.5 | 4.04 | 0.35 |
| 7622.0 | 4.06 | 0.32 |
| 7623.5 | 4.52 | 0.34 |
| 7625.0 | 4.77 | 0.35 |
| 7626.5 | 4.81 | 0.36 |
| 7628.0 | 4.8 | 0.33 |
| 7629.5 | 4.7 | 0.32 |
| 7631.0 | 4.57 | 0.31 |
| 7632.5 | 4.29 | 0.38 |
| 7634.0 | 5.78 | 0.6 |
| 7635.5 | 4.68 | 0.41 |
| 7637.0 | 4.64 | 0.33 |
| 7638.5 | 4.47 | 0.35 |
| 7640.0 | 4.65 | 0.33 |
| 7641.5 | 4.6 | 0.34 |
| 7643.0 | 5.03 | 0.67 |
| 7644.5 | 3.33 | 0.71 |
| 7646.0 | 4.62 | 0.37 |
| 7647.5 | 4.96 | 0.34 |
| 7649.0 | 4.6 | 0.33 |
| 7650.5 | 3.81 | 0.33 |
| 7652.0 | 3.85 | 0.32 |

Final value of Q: 4.81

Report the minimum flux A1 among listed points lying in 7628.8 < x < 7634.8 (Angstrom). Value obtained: 4.29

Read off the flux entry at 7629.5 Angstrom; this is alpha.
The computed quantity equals 4.7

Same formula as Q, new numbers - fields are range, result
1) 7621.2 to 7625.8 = 4.45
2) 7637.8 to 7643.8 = 4.68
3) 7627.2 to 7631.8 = 4.69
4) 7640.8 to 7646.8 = 4.4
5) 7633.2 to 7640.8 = 4.84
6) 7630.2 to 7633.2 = 4.44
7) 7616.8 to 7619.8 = 4.14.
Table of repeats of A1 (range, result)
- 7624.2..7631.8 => 4.57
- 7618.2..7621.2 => 4.04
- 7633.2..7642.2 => 4.47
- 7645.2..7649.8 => 4.6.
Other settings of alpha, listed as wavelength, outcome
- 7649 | 4.6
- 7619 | 4.23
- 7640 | 4.65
